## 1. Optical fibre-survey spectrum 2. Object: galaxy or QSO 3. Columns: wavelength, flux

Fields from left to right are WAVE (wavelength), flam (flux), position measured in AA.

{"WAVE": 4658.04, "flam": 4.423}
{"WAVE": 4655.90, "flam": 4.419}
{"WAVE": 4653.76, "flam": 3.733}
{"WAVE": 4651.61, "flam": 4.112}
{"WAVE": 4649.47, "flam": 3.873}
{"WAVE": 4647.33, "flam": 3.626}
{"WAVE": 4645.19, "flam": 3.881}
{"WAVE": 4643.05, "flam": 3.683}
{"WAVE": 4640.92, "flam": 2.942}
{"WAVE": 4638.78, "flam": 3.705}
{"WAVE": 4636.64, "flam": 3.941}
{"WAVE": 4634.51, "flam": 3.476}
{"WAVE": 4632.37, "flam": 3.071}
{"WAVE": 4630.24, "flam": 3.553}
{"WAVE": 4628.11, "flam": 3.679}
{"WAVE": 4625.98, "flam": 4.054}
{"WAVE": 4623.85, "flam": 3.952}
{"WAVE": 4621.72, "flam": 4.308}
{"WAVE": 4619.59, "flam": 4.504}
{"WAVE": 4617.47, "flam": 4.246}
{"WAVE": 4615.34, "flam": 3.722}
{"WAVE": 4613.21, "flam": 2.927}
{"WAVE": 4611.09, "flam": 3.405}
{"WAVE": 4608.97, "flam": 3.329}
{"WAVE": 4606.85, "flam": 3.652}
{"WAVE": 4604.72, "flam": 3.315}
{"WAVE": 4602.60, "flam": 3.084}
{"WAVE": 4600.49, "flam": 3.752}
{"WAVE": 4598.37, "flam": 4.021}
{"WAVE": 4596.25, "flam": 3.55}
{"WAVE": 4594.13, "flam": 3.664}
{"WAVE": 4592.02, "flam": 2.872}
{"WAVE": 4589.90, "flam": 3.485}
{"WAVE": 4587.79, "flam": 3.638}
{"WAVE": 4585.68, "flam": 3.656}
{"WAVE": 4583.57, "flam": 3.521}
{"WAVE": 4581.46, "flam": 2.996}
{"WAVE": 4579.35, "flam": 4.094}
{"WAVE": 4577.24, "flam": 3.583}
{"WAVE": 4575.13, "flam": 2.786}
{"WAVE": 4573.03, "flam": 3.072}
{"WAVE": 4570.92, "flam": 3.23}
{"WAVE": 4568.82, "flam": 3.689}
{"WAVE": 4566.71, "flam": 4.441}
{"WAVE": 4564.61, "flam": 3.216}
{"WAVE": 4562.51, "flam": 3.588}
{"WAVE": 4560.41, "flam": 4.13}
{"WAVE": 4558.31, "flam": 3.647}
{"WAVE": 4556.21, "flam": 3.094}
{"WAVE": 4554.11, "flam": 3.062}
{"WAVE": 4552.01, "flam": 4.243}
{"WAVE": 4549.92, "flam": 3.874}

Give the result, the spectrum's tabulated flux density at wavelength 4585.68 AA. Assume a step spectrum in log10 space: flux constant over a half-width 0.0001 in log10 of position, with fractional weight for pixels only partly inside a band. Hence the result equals 3.656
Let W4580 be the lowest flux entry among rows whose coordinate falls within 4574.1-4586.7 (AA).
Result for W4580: 2.786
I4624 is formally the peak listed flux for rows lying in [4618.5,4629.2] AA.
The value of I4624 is 4.504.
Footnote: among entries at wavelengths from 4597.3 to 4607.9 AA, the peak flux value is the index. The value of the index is 4.021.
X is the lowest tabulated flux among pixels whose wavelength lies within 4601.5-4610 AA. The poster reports 3.084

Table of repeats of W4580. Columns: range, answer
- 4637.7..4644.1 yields 2.942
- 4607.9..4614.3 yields 2.927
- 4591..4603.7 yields 2.872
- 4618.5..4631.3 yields 3.553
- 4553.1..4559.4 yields 3.062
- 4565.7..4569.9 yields 3.689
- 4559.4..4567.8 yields 3.216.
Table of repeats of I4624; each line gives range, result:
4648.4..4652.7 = 4.112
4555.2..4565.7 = 4.13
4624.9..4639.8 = 4.054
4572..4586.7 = 4.094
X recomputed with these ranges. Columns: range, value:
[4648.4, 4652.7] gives 3.873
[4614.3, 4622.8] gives 3.722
